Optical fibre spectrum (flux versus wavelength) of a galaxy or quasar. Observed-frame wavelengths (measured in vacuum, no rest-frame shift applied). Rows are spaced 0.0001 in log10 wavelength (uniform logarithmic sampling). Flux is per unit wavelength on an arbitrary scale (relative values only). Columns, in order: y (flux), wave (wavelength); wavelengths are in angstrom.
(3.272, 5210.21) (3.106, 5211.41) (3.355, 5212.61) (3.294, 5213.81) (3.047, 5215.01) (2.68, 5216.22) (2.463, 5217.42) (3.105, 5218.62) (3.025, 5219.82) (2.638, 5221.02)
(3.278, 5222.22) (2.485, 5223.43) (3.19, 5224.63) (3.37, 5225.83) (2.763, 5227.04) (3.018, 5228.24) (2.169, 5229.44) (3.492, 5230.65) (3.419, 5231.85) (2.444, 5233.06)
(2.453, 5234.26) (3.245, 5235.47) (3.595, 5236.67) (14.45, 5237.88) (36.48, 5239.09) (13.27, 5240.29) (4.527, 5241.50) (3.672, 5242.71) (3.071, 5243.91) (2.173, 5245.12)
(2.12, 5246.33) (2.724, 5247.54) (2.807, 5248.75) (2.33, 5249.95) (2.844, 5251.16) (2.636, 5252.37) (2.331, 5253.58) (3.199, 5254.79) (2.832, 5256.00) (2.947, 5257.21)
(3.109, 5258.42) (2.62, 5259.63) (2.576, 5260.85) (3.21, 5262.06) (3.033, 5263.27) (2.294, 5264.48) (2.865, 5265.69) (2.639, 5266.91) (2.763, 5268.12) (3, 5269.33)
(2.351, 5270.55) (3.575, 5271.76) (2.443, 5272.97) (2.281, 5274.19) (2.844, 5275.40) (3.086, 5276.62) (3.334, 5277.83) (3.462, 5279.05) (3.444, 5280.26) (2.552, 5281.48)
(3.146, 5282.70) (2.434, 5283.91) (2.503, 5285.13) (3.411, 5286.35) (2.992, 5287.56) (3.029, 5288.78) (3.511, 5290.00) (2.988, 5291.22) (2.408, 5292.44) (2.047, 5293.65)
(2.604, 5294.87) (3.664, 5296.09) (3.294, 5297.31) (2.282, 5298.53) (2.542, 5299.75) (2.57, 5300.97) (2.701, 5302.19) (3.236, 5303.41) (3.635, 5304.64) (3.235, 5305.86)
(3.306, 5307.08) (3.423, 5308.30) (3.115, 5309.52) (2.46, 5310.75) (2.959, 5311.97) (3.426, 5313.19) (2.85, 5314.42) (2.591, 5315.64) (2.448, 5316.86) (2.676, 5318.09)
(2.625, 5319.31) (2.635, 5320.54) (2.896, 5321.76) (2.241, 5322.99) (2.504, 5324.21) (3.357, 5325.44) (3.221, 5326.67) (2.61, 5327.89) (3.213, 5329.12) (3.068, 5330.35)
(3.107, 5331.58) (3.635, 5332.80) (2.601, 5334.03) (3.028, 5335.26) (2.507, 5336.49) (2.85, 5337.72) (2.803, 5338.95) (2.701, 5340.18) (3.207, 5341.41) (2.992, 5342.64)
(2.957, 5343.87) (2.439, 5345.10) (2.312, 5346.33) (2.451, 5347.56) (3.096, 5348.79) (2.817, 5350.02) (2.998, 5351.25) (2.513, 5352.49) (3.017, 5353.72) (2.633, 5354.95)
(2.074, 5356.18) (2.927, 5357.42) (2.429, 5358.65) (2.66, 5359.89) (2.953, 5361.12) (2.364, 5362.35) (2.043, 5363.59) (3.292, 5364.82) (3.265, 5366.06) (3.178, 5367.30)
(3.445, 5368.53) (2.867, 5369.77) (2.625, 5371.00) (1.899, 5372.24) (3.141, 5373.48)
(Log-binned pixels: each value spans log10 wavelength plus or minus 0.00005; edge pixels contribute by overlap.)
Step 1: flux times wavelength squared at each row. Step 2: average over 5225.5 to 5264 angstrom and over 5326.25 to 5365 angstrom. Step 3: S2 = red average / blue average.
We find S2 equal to 0.62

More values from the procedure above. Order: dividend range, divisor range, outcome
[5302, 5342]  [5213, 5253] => 0.66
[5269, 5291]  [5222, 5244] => 0.49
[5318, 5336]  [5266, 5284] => 1.02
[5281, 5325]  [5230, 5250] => 0.46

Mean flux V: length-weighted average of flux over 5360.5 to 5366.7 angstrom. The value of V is 2.78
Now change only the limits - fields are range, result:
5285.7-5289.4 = 3.14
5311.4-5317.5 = 2.85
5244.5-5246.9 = 2.15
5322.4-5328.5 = 2.79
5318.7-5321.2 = 2.64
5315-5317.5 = 2.53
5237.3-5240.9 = 21.4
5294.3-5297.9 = 3.19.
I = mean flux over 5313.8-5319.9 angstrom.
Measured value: 2.64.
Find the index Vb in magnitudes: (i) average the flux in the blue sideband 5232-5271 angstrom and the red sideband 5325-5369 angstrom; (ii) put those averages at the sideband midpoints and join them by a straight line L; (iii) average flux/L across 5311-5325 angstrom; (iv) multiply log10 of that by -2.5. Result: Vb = 0.24 mag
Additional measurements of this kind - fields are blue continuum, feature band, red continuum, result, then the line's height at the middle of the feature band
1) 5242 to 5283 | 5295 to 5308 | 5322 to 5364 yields -0.09 mag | 2.81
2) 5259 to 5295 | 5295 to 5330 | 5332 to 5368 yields -0.04 mag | 2.82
